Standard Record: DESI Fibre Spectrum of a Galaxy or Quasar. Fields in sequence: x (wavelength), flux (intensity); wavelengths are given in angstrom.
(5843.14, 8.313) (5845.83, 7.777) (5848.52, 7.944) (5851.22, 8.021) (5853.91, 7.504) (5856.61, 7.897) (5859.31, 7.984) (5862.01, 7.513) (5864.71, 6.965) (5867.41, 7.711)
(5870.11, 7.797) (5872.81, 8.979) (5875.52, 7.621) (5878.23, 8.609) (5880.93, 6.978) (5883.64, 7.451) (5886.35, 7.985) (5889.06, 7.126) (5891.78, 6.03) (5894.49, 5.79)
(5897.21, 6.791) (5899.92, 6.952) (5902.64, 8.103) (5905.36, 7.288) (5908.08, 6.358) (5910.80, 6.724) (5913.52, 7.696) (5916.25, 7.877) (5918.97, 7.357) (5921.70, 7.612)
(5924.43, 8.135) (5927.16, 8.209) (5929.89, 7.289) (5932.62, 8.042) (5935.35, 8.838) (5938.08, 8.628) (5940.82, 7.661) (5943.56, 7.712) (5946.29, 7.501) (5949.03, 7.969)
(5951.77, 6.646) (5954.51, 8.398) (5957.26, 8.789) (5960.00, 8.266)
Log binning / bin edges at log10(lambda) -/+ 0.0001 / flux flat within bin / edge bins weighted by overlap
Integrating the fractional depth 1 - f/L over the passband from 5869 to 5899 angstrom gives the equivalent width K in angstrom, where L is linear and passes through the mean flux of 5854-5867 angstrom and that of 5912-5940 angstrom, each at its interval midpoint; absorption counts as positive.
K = 1.35 angstrom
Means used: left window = 7.59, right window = 7.96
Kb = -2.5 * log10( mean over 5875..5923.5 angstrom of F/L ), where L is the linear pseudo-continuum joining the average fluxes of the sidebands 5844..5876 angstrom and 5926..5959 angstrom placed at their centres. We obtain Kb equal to 0.09 mag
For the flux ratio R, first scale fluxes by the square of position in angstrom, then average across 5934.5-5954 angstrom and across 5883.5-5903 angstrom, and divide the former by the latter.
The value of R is 1.15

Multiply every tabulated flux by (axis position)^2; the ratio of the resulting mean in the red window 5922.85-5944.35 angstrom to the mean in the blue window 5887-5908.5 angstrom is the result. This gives 1.19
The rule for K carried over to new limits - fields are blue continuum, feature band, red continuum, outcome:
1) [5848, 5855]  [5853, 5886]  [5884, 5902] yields -1.62 angstrom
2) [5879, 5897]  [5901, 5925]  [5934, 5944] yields 0.48 angstrom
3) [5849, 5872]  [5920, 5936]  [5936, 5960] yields -0.13 angstrom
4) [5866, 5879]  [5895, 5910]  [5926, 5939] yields 2.10 angstrom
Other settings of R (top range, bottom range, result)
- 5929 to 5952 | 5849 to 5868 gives 1.06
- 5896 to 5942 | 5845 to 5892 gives 1.01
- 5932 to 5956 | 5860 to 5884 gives 1.05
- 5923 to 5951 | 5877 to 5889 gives 1.06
